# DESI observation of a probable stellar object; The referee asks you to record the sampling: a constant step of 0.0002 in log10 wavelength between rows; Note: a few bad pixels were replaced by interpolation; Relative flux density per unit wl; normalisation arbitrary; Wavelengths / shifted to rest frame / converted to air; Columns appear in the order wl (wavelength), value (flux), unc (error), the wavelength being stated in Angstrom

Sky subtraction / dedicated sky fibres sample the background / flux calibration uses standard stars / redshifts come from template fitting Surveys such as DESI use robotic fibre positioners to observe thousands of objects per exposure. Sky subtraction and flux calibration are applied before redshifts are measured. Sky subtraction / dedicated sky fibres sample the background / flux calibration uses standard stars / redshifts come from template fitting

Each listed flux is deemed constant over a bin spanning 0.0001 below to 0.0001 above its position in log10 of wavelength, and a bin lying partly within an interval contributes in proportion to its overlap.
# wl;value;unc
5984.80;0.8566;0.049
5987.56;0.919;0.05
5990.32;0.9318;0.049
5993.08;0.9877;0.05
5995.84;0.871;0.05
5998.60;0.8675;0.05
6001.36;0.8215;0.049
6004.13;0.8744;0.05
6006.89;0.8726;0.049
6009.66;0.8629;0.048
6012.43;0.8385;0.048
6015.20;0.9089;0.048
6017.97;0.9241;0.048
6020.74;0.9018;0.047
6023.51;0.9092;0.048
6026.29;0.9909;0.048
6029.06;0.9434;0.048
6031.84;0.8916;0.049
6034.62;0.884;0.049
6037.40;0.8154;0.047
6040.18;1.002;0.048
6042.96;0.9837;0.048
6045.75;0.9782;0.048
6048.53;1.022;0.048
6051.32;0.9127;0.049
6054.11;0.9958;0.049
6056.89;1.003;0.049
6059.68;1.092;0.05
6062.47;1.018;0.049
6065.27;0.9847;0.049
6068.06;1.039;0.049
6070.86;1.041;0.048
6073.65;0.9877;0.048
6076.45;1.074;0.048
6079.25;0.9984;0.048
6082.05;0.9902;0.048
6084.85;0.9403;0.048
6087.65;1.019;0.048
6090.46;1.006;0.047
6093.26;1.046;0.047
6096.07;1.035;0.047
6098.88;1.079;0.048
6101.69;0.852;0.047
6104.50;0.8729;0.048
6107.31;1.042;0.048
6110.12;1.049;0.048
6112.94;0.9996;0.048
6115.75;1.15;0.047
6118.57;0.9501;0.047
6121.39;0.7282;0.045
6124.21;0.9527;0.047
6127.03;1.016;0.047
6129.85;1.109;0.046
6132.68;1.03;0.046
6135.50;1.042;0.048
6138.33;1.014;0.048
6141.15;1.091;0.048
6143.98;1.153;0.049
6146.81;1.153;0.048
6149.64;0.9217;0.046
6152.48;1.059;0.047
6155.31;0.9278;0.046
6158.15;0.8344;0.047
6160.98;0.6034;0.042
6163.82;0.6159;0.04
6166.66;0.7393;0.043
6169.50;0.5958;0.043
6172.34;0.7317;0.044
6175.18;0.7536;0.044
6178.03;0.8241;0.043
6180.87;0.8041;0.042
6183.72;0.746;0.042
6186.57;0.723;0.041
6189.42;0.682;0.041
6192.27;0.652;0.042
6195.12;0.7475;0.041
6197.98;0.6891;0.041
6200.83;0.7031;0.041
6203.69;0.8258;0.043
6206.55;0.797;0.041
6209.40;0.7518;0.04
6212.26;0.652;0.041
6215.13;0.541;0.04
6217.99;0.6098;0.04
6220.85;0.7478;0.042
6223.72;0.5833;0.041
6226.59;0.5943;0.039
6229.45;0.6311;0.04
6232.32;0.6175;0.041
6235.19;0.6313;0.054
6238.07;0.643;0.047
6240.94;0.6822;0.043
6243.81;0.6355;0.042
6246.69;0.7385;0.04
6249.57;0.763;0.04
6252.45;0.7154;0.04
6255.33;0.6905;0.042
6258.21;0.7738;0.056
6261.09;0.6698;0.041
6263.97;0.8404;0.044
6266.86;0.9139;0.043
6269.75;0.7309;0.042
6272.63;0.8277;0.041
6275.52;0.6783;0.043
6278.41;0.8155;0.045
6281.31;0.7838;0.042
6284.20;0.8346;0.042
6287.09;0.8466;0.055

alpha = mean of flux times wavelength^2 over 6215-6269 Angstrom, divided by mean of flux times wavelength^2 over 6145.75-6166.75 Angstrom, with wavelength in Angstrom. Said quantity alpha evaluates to 0.83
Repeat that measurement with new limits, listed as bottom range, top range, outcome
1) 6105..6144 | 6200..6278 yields 0.72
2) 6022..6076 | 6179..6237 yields 0.74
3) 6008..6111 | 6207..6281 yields 0.77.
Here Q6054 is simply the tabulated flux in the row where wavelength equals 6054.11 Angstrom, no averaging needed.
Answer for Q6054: 0.9958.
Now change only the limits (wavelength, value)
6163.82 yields 0.6159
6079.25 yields 0.9984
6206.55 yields 0.797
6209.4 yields 0.7518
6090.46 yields 1.006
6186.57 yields 0.723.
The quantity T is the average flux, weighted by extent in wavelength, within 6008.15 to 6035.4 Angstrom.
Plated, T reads 0.906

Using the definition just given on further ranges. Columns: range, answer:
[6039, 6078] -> 1.01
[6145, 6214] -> 0.773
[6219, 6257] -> 0.667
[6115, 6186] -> 0.897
